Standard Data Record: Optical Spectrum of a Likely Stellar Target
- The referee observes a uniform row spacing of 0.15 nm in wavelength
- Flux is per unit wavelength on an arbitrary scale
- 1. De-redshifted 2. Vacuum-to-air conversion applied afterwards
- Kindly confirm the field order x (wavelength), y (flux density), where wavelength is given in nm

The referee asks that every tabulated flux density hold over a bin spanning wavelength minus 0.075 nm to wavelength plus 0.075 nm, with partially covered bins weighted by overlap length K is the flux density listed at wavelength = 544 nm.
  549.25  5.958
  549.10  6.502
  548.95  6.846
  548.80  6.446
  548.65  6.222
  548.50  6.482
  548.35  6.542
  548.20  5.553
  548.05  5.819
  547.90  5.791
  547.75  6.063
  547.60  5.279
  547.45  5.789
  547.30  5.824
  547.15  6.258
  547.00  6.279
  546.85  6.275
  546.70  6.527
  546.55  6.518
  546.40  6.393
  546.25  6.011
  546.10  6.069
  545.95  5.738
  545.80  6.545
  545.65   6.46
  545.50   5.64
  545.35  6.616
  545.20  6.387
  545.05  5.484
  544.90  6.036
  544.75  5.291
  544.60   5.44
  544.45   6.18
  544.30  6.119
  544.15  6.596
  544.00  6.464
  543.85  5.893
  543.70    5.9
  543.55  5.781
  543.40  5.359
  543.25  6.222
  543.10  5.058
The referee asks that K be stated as 6.464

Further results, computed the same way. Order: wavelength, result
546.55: 6.518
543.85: 5.893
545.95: 5.738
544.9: 6.036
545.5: 5.64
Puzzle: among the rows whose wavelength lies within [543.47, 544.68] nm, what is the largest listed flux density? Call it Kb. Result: 6.596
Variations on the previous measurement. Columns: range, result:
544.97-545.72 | 6.616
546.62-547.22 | 6.527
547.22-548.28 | 6.063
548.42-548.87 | 6.482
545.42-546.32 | 6.545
